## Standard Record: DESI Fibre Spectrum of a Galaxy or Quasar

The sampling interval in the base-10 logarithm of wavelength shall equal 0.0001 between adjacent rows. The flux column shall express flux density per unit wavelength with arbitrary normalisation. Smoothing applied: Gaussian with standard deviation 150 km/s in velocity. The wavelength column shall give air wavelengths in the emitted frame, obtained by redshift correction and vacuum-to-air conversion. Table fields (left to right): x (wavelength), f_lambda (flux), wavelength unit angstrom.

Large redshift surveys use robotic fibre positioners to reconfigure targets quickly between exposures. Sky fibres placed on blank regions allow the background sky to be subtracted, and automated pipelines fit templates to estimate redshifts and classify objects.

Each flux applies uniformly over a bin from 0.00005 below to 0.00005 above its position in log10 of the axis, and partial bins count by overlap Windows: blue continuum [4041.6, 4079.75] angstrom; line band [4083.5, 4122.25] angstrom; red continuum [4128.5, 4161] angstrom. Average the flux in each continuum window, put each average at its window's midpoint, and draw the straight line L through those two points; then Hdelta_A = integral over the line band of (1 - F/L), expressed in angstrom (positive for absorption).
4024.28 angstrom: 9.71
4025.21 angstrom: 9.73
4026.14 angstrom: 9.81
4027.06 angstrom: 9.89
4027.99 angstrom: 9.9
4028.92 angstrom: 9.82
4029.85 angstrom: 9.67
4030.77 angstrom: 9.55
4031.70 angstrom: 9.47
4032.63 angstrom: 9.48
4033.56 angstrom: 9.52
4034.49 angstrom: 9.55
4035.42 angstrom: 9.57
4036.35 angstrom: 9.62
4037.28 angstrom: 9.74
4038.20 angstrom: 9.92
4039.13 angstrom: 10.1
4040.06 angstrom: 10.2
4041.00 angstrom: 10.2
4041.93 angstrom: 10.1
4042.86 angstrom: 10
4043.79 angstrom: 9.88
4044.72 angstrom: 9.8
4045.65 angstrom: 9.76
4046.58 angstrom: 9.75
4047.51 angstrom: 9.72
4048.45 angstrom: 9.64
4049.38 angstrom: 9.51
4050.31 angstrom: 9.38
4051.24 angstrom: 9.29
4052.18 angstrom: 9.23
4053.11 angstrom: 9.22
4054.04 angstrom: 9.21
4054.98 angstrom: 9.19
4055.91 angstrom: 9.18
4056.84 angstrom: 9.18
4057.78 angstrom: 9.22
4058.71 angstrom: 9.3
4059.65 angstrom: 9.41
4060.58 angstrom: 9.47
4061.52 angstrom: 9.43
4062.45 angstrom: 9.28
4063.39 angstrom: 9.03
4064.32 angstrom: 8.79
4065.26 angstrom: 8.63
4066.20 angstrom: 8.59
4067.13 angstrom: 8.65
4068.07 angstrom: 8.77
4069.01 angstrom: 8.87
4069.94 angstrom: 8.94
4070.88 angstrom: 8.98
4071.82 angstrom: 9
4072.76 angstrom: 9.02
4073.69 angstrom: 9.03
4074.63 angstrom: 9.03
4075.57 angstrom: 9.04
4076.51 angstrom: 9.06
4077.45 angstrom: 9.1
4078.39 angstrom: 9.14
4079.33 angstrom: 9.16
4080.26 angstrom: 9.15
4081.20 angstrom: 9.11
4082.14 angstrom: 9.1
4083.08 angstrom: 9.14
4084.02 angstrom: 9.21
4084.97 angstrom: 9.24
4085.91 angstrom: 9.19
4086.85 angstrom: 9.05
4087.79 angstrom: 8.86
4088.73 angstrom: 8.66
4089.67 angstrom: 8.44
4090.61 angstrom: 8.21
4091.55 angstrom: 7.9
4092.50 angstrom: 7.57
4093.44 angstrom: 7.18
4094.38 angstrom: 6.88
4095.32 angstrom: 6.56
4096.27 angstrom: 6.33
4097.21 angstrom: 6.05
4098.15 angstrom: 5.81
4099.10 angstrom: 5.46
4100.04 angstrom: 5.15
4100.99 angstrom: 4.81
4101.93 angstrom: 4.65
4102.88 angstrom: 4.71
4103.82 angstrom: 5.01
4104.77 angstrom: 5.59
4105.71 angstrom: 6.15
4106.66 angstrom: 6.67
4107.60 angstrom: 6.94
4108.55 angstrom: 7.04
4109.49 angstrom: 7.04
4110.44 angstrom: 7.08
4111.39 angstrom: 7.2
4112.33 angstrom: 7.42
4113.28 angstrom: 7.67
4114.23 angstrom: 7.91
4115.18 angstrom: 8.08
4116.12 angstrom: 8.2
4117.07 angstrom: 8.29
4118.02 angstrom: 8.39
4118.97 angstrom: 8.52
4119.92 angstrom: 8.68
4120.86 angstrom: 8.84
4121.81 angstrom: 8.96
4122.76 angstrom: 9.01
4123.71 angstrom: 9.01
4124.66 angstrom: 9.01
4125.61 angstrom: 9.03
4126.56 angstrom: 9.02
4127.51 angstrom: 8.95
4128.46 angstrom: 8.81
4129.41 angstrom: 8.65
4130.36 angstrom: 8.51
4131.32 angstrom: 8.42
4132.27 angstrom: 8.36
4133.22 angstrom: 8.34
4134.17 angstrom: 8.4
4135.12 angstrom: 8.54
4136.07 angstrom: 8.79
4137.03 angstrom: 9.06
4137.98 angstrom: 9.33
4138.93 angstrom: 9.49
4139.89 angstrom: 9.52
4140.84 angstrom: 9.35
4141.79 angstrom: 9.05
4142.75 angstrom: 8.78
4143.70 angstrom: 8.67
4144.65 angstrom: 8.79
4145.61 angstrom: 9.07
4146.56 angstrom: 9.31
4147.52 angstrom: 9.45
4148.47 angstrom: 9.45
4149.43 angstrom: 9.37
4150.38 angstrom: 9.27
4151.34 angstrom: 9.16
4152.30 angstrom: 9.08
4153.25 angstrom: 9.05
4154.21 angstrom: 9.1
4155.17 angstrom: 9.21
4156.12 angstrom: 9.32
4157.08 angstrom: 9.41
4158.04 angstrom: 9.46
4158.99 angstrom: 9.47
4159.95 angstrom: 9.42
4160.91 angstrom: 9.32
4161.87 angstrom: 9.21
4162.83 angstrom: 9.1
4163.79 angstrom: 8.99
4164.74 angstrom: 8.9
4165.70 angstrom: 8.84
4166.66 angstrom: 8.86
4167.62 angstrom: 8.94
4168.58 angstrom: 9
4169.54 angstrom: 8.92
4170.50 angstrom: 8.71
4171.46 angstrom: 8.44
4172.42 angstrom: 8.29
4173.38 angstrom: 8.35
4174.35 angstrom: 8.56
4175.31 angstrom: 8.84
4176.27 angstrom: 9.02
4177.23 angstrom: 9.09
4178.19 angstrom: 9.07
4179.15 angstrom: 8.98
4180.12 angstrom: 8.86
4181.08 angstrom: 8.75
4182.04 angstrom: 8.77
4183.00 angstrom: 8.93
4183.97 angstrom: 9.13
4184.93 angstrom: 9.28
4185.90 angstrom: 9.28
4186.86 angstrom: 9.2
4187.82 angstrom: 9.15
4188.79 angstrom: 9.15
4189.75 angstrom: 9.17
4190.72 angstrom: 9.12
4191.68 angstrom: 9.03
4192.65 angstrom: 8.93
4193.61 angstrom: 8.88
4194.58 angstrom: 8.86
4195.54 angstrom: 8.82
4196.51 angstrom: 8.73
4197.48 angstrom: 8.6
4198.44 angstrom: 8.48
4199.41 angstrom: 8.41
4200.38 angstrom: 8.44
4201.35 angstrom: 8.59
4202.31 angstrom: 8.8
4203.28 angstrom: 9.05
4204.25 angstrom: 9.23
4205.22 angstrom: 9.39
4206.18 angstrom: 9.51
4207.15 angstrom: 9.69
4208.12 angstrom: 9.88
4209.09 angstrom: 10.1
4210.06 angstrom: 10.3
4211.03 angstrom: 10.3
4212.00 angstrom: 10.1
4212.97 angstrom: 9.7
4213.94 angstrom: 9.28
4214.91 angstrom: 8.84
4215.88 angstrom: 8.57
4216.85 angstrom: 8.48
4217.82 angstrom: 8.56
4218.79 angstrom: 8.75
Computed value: 7.8 angstrom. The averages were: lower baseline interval 9.24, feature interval 7.31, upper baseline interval 9.05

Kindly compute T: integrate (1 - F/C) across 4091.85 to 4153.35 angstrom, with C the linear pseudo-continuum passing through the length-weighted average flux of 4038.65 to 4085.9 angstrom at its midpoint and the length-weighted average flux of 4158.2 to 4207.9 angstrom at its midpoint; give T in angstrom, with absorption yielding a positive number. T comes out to 7.9 angstrom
